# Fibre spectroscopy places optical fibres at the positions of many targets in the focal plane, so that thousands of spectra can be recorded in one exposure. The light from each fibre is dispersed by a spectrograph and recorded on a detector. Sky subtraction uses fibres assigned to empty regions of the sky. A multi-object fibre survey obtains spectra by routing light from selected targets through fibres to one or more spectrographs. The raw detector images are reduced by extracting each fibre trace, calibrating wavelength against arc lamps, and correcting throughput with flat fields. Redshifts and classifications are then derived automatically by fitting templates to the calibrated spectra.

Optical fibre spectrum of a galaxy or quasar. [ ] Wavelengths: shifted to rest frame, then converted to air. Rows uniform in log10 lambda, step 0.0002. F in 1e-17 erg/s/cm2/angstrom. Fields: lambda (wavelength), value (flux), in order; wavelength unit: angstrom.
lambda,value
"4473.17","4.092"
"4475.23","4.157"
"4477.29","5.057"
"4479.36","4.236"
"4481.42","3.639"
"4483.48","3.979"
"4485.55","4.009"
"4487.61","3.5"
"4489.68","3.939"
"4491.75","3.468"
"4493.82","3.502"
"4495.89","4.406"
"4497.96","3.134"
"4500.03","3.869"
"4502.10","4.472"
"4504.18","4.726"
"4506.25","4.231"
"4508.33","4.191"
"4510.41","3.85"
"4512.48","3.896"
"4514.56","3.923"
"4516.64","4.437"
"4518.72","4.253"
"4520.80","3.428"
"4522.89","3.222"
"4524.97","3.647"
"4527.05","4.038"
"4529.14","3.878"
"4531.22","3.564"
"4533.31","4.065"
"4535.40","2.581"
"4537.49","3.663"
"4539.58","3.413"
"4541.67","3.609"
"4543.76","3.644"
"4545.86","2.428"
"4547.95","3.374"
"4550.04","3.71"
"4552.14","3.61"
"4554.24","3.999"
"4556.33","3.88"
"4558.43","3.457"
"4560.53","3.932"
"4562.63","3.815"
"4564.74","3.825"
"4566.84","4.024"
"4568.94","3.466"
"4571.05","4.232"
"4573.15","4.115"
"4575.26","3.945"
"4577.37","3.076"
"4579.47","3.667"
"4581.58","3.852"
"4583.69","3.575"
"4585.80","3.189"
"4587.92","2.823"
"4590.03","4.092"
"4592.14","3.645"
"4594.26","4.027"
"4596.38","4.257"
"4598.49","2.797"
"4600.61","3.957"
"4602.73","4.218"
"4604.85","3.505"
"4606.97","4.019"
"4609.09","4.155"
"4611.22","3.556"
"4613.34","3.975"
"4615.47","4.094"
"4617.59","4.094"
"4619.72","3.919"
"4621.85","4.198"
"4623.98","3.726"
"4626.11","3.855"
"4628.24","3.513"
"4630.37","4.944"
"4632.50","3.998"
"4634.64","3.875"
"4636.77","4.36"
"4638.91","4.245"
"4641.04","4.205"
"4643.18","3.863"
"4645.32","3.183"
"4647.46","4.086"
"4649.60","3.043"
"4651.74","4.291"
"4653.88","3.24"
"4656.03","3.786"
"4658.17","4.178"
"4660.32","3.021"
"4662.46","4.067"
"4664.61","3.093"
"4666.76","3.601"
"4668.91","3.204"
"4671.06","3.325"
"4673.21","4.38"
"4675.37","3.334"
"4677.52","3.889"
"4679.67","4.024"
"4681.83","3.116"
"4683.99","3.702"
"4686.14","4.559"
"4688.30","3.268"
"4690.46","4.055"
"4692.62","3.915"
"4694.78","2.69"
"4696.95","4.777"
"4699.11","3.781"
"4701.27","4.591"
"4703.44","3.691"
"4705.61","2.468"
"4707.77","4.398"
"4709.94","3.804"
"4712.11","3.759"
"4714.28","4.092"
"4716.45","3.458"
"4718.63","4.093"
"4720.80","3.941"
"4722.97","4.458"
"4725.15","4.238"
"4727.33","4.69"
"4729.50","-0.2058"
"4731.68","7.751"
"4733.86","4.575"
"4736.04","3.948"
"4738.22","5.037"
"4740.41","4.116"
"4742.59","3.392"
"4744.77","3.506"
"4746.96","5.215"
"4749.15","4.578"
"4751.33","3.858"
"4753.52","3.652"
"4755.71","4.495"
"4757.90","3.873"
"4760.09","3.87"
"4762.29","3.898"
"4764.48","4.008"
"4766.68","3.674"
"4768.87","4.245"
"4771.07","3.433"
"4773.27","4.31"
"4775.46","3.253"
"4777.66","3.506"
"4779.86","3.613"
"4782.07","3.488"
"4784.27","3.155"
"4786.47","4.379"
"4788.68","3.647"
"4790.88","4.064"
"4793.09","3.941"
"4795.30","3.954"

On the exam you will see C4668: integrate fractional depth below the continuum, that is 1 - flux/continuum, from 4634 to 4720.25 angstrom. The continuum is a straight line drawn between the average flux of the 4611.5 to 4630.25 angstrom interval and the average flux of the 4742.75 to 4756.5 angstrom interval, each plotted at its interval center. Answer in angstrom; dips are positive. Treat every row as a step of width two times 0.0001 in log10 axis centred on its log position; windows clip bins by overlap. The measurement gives 6.0 angstrom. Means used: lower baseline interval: 3.96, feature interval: 3.76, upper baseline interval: 4.16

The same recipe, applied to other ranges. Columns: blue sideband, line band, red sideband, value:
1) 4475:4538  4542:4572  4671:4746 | 1.8 angstrom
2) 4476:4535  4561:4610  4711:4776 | 2.7 angstrom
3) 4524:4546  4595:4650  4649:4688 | -4.6 angstrom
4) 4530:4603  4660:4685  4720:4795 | 1.7 angstrom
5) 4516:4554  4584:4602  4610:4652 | 0.9 angstrom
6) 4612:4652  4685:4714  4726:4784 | 1.0 angstrom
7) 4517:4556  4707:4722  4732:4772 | 0.4 angstrom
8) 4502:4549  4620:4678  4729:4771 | 2.3 angstrom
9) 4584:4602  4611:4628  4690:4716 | -1.2 angstrom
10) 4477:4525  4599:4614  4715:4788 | 0.4 angstrom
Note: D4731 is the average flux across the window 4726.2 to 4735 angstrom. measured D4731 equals 4.2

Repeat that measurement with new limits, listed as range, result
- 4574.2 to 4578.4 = 3.51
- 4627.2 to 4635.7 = 4.08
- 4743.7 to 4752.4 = 4.29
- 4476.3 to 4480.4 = 4.63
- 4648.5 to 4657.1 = 3.59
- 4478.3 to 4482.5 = 3.94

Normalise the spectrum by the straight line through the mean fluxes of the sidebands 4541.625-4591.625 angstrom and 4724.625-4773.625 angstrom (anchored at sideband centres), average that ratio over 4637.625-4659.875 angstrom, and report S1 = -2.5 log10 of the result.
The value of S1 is 0.01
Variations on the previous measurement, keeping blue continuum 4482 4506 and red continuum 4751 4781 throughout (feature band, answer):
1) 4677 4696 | 0.05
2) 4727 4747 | -0.08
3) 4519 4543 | 0.09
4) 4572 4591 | 0.09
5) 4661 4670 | 0.12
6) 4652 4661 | 0.06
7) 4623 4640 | -0.05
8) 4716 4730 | 0.05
